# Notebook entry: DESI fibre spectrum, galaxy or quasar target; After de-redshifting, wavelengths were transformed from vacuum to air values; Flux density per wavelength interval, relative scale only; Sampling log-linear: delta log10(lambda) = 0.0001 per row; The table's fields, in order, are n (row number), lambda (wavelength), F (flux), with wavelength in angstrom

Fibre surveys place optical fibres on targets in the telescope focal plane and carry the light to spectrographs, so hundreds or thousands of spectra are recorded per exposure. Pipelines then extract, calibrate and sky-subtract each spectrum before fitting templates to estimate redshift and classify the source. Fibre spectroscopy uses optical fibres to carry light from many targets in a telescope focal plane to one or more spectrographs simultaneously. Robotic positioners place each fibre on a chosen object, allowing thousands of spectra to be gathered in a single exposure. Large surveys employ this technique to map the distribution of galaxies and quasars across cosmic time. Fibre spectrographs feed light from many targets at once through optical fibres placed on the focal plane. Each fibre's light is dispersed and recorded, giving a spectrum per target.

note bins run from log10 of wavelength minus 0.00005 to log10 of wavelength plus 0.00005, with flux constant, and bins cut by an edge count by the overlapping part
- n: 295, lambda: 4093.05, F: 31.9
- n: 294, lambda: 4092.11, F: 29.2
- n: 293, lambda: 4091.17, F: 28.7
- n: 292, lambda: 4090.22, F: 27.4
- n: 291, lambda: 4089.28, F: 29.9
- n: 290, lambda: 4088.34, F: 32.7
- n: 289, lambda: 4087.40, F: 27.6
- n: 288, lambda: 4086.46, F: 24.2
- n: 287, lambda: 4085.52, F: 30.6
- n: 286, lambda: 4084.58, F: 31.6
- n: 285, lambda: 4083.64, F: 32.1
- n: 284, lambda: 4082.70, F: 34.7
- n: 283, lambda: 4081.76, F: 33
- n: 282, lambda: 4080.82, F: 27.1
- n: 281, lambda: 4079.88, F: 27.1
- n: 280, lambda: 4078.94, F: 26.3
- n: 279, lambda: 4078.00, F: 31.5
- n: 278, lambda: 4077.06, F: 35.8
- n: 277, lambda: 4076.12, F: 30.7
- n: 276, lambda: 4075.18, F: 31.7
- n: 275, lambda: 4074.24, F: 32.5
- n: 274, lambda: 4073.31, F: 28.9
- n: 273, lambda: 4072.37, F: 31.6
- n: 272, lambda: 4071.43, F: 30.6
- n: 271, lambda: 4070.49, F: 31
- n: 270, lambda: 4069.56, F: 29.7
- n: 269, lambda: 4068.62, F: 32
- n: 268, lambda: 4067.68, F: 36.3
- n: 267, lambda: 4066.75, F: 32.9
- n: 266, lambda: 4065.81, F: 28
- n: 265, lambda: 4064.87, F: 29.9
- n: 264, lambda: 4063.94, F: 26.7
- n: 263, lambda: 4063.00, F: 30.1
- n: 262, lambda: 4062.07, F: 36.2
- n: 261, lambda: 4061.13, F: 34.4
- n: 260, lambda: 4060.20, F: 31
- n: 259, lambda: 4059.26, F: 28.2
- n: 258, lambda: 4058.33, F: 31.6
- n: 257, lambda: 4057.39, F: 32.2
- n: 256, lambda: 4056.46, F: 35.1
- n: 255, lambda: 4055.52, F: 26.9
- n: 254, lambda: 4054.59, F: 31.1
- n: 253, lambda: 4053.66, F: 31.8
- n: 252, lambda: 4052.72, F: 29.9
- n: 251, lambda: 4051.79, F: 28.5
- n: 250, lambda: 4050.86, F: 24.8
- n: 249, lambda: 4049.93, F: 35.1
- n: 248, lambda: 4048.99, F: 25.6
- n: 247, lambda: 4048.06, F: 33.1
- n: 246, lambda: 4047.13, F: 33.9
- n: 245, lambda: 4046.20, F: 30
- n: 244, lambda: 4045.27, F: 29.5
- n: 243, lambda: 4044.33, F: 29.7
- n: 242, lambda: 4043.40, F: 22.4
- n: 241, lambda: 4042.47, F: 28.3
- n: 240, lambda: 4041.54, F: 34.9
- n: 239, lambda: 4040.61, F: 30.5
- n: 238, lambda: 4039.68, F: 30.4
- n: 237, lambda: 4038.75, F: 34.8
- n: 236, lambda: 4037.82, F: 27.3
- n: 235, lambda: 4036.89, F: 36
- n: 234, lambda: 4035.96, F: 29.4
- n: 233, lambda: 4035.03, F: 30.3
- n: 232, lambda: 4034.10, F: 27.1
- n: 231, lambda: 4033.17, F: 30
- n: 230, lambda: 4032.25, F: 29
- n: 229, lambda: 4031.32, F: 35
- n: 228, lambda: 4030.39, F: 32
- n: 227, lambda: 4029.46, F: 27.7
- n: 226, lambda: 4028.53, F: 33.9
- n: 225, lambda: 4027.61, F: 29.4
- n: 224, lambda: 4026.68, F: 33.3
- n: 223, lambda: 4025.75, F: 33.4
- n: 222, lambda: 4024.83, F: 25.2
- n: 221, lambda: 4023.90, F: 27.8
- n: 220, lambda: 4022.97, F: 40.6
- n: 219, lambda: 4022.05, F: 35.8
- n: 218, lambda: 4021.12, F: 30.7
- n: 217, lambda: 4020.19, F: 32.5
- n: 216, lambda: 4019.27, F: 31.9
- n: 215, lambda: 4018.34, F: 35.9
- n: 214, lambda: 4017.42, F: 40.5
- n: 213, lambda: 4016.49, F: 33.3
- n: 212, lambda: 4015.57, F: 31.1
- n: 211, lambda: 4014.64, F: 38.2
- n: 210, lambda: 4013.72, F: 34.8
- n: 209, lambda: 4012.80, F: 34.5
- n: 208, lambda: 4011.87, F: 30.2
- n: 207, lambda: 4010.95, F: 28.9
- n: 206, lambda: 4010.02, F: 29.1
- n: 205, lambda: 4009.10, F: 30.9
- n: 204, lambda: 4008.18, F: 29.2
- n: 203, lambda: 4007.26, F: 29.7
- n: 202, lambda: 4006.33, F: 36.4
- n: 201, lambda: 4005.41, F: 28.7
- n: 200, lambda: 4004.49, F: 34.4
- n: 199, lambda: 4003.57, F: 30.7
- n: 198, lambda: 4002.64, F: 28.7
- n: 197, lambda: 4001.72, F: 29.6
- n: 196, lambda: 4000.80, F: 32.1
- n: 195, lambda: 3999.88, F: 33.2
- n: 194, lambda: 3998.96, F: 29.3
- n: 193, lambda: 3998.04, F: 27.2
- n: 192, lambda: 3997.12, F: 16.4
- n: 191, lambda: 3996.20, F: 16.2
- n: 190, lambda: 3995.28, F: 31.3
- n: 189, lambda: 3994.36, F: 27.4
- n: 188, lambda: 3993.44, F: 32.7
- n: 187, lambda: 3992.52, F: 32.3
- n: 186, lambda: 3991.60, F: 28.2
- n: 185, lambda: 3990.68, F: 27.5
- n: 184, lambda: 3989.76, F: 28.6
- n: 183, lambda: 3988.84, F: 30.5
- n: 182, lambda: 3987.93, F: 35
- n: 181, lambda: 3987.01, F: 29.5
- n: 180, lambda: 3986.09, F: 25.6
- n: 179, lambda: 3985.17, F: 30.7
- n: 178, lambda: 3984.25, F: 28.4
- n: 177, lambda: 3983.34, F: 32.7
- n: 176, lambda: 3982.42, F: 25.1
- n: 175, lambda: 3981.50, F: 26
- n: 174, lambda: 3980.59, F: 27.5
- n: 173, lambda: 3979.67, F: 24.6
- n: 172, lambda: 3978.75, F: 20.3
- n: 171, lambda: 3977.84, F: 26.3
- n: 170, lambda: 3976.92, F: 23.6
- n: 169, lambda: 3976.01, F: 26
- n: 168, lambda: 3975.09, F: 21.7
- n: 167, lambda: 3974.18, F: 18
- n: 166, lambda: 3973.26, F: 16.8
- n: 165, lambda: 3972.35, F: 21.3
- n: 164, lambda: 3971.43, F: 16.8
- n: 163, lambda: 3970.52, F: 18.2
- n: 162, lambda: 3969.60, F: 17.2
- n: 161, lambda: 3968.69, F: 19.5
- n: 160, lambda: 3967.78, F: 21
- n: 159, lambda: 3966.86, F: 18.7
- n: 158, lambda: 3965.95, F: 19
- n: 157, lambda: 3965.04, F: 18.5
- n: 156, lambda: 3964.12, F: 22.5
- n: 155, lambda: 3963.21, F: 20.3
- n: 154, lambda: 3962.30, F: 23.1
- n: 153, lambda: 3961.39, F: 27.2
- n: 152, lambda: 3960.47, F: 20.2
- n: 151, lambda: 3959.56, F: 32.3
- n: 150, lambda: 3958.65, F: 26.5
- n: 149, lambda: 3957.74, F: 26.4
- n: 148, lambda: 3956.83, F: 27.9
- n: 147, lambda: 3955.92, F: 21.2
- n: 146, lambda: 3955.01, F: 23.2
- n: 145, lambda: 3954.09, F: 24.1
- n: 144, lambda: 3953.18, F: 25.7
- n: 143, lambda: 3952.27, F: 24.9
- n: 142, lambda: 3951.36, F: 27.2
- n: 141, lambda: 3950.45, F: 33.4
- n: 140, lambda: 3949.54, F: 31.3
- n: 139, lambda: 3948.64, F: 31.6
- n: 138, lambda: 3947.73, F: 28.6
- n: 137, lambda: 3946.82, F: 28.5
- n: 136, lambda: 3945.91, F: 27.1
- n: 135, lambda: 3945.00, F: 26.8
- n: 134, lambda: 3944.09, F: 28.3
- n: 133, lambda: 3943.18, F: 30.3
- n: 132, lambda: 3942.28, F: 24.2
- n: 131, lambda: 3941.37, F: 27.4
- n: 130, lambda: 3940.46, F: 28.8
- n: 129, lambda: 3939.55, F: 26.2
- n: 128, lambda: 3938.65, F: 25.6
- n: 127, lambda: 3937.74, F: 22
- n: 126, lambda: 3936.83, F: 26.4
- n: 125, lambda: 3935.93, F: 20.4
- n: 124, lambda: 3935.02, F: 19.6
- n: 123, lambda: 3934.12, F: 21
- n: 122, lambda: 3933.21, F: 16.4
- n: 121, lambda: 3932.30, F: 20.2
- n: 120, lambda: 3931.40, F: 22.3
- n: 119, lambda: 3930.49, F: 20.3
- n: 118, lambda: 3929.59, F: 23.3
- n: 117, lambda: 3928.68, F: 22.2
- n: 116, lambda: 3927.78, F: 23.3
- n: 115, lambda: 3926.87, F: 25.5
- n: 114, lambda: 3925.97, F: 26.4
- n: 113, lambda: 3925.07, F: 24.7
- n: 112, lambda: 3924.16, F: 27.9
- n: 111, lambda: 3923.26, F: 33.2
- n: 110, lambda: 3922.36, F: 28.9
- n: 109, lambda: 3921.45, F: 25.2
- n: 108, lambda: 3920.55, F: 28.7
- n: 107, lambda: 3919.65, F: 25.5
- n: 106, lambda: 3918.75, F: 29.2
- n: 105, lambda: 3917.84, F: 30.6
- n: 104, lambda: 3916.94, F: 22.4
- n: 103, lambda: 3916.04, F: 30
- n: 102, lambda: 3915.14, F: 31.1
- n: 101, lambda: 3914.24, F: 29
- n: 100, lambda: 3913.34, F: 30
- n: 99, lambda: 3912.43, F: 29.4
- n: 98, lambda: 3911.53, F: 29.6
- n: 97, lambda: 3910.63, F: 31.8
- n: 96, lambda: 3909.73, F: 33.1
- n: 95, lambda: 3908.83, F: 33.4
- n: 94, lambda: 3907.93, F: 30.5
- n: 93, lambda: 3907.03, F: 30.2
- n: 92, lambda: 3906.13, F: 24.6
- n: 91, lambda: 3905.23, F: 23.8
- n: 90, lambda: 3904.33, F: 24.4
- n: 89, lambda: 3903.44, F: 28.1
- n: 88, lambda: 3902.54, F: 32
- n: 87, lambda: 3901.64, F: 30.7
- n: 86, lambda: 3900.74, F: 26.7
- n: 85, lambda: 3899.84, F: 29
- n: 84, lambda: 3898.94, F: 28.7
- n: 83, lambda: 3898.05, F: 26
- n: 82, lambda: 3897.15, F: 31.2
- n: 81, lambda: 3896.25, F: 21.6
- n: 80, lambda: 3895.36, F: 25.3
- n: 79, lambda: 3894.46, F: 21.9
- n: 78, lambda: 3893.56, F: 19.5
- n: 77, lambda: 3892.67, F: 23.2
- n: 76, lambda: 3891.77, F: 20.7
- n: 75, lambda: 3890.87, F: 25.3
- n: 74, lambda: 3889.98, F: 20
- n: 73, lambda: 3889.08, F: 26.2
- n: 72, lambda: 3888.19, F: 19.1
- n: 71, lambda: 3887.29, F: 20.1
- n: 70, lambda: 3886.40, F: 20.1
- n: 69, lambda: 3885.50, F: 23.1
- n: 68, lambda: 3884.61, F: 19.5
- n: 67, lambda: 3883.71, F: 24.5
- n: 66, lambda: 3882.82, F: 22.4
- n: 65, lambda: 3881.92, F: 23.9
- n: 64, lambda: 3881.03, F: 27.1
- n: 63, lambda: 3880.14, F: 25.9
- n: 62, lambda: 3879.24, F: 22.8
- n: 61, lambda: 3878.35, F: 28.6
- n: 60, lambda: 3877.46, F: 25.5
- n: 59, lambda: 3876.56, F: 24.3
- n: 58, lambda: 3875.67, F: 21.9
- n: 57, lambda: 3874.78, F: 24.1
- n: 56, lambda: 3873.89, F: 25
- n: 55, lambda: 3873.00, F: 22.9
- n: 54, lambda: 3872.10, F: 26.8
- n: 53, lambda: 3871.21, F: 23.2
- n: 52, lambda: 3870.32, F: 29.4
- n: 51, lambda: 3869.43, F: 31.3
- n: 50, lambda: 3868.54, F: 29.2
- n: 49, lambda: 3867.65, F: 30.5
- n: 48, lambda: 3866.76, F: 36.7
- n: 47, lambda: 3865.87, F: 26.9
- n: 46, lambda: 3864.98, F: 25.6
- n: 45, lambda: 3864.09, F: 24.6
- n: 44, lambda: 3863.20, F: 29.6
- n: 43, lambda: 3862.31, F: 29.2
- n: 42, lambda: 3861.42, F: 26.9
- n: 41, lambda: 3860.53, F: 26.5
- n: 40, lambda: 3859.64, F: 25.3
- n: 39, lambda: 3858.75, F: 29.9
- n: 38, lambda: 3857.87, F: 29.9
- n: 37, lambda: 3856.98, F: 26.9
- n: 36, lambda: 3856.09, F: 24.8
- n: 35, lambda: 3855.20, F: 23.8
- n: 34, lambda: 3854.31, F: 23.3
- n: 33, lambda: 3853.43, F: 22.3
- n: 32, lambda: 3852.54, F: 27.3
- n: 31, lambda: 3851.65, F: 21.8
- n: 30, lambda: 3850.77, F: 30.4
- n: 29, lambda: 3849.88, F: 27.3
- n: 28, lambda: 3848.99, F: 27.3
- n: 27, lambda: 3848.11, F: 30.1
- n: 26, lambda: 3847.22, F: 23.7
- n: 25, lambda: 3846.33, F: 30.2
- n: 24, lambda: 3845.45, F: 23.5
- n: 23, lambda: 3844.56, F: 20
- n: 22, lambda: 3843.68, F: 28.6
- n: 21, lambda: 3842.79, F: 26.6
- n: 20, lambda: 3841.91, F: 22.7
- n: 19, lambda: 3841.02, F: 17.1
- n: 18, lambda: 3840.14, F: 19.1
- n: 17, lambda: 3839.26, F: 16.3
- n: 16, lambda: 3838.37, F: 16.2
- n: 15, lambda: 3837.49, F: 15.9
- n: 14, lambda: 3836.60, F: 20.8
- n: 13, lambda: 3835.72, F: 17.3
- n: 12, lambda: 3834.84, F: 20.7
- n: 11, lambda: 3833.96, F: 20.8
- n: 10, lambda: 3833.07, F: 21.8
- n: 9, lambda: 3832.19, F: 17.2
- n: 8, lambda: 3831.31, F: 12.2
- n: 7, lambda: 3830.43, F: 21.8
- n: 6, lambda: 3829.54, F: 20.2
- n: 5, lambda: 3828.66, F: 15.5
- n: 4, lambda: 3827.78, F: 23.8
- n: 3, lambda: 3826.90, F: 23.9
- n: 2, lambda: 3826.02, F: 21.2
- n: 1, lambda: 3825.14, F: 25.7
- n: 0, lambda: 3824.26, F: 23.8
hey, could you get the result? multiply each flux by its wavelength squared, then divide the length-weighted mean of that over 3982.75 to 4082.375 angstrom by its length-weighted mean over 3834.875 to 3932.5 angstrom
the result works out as 1.3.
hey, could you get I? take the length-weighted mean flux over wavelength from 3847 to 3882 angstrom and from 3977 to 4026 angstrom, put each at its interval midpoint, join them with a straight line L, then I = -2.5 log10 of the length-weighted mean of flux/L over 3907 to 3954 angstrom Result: 0.06 mag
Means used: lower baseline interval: 26.6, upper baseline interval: 30.1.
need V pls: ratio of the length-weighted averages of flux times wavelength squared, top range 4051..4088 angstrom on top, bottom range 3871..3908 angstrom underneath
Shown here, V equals 1.36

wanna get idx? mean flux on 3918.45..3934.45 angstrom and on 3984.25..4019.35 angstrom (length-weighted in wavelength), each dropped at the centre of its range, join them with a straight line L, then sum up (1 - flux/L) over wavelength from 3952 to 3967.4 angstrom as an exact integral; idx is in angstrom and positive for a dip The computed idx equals 2.0 angstrom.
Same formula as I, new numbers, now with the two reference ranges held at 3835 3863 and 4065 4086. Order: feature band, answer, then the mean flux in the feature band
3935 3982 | 0.14 mag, 24.3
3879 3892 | 0.12 mag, 22.7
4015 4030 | -0.11 mag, 32.7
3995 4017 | -0.04 mag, 30.2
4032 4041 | -0.02 mag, 30.5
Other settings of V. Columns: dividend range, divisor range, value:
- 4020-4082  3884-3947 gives 1.28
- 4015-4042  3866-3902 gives 1.38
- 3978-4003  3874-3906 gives 1.20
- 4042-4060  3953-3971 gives 1.38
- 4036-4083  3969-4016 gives 1.15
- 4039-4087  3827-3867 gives 1.44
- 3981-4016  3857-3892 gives 1.24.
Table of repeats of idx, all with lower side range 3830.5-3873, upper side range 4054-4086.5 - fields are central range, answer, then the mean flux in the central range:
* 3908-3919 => -1.5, 30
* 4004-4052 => -2.7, 31.5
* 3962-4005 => 4.8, 25.3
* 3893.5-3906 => -0.2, 26.5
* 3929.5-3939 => 2.0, 21.5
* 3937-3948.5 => 0.1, 27.1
